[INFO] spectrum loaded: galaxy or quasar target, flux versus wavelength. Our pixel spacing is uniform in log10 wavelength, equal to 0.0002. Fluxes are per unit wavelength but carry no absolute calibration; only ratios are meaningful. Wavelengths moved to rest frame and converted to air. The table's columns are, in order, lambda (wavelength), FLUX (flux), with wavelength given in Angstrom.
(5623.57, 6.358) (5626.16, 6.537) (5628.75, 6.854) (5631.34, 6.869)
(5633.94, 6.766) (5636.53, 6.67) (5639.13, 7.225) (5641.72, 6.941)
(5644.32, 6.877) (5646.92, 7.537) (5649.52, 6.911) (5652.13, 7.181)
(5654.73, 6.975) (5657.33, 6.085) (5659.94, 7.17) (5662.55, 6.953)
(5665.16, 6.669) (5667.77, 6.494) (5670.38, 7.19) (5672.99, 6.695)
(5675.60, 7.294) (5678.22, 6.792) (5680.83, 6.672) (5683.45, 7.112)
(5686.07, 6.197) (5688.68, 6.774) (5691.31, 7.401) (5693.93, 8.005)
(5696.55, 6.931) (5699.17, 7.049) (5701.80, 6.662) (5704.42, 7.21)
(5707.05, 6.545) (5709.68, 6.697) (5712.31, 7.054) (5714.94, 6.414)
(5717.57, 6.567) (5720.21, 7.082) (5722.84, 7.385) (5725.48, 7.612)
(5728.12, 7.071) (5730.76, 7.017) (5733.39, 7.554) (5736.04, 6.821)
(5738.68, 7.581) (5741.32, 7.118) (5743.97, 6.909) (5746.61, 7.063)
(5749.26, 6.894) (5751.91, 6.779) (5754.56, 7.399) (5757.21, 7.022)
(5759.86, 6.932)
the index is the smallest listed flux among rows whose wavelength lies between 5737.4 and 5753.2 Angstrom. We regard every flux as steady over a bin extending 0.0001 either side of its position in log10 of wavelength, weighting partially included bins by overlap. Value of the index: 6.779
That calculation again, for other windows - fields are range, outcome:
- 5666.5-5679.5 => 6.494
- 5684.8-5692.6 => 6.197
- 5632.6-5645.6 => 6.67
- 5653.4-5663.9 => 6.085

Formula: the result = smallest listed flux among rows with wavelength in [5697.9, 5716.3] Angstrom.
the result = 6.414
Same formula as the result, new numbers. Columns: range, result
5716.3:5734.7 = 6.567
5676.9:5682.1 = 6.672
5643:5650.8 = 6.877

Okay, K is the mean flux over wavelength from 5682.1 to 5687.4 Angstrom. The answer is 6.66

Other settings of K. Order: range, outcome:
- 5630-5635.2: 6.81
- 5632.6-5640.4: 6.88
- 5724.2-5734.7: 7.32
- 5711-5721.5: 6.78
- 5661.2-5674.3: 6.8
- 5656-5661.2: 6.63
